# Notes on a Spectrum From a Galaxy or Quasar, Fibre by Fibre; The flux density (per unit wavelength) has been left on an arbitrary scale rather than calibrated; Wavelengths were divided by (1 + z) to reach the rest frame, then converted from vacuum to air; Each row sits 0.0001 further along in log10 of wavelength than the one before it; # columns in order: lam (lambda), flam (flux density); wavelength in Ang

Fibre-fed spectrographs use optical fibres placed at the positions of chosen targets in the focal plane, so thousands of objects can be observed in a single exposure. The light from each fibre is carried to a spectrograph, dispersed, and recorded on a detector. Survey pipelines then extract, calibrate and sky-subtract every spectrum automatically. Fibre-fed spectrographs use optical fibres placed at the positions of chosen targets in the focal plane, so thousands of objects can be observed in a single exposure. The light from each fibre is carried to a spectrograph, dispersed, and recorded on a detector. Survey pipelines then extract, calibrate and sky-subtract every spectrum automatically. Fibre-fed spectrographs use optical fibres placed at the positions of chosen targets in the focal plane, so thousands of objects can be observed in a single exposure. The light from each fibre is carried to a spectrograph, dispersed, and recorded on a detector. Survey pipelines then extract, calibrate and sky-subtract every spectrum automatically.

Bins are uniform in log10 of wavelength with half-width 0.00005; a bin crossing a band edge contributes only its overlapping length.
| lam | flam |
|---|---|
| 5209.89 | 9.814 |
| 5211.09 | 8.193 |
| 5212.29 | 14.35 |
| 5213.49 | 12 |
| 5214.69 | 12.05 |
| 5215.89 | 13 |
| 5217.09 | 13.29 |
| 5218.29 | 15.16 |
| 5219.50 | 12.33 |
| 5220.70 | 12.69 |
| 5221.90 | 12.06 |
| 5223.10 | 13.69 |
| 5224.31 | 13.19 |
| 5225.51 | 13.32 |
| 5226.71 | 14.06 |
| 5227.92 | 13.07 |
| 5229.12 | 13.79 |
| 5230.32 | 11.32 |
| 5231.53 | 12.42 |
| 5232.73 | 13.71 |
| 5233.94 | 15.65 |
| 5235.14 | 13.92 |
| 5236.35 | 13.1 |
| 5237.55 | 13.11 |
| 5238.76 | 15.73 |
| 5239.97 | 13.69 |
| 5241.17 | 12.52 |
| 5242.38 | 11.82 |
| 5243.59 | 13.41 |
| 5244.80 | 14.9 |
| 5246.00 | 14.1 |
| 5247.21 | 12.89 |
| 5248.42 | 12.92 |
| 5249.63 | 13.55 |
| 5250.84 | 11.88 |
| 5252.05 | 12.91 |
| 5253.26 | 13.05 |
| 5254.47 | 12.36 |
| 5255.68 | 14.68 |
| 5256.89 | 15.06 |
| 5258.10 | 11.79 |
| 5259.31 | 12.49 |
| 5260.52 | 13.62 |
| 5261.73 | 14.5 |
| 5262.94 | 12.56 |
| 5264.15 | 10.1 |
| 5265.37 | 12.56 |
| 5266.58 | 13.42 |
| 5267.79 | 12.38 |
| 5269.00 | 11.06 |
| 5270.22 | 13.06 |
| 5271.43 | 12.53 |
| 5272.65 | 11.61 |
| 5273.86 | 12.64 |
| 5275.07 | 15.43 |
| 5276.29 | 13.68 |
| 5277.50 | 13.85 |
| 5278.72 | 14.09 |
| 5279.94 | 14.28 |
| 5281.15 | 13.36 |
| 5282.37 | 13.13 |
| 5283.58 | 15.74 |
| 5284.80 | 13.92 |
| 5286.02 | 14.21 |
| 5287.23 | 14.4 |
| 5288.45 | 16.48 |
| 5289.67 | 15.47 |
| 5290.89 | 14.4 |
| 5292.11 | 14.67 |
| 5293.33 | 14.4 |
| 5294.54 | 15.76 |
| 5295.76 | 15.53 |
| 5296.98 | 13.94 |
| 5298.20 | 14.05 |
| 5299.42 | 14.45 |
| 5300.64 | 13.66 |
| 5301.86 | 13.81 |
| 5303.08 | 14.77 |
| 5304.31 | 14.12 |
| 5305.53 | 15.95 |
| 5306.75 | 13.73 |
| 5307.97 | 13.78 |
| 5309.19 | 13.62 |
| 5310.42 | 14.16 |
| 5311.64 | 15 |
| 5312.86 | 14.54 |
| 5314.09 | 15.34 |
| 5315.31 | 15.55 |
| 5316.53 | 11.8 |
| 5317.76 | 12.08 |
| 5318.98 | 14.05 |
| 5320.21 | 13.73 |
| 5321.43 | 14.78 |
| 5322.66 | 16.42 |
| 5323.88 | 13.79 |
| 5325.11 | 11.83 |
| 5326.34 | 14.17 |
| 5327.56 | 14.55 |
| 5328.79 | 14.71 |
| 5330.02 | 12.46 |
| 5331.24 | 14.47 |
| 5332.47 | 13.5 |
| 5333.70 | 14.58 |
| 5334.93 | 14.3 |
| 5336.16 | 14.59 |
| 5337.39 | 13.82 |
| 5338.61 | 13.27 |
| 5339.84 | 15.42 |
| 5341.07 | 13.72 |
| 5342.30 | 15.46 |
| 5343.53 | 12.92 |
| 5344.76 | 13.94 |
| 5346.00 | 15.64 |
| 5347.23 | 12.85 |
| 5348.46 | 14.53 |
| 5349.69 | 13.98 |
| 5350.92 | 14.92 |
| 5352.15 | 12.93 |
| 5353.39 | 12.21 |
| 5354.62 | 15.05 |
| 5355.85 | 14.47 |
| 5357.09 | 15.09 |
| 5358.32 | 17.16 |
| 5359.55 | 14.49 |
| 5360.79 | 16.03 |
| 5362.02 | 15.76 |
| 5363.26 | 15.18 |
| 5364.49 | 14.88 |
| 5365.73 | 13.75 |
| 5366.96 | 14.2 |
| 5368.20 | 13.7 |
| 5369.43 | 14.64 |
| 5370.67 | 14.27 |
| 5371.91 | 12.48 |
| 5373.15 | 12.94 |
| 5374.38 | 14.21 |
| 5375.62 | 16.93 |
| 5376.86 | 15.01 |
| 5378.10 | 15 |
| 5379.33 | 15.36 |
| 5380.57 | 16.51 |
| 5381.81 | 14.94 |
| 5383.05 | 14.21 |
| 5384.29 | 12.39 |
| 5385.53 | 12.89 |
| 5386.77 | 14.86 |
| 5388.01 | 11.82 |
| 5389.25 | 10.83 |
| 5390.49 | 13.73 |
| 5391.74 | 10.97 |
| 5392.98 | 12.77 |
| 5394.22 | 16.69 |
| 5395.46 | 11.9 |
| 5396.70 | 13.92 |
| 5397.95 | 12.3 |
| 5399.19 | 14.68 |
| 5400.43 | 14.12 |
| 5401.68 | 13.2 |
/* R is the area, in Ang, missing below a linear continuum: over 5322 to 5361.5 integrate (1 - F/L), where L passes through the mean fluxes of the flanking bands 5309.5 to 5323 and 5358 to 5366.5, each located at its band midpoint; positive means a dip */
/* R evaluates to 1.4 Ang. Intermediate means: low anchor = 14.2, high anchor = 15.2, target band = 14.3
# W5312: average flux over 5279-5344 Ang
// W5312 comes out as 14.3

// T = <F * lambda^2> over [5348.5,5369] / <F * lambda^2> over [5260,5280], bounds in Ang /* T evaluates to 1.16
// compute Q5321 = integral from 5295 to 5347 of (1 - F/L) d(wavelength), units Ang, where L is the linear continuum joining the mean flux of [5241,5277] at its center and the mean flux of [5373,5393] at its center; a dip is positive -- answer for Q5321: -2.9 Ang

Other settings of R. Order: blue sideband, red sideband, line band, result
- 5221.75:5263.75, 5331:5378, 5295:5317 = -0.6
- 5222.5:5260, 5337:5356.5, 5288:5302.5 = -1.0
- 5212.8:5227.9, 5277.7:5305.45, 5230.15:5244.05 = 0.0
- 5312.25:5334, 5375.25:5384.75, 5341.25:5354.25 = 0.5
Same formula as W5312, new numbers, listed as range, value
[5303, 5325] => 14.2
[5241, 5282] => 13.1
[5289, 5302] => 14.6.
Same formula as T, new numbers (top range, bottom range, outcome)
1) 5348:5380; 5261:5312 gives 1.08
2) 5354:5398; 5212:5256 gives 1.13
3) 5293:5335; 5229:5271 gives 1.11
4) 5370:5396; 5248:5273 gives 1.14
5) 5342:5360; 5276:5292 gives 1.02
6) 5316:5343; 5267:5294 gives 1.03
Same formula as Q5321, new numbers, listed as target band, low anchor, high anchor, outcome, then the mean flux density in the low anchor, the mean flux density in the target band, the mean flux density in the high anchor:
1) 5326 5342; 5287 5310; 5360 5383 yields 0.56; 14.6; 14.2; 14.7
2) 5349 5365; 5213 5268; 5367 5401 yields -1.22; 13.2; 14.8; 13.9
